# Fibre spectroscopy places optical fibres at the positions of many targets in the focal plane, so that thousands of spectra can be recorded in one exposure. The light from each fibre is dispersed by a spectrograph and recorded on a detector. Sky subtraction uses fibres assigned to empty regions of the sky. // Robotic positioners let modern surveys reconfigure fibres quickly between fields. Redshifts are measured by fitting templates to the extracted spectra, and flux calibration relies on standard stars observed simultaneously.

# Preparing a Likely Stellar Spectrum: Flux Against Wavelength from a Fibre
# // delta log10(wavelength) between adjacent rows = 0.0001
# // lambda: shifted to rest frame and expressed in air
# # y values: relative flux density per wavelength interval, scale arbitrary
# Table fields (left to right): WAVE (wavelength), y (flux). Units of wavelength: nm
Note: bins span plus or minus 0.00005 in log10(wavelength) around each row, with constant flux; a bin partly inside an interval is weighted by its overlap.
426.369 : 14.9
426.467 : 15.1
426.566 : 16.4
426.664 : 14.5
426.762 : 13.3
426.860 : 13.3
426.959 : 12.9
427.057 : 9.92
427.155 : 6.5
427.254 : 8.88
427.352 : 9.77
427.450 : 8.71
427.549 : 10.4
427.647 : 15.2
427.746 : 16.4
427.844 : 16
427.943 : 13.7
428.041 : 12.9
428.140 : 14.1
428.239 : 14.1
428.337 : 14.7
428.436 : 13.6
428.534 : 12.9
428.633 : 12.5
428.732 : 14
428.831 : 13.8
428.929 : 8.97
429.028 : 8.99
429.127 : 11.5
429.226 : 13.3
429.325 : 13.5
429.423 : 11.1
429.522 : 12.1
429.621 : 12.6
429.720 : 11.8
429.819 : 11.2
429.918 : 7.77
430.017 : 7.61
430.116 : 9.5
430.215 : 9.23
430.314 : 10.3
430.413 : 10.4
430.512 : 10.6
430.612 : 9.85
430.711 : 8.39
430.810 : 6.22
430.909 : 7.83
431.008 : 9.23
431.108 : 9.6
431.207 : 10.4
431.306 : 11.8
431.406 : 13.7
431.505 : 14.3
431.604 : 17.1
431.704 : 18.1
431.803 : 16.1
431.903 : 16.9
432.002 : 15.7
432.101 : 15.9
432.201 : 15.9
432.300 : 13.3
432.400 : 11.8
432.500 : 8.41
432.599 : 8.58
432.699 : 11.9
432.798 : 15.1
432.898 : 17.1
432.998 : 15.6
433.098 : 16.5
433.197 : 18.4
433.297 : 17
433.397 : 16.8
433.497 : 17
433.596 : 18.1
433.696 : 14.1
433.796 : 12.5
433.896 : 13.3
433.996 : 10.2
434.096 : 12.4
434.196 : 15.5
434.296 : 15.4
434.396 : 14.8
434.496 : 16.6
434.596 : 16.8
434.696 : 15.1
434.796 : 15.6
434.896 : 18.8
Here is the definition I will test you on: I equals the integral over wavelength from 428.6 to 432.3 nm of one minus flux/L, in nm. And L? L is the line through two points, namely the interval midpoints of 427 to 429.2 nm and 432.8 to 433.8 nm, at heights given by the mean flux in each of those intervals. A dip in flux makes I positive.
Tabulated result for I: 0.59 nm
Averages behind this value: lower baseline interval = 12.2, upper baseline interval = 16.4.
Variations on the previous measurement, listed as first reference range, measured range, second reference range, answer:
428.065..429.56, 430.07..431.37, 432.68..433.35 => 0.43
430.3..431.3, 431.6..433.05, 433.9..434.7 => -0.37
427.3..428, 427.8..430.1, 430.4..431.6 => -0.05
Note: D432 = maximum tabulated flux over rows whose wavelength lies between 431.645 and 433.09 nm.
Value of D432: 18.1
